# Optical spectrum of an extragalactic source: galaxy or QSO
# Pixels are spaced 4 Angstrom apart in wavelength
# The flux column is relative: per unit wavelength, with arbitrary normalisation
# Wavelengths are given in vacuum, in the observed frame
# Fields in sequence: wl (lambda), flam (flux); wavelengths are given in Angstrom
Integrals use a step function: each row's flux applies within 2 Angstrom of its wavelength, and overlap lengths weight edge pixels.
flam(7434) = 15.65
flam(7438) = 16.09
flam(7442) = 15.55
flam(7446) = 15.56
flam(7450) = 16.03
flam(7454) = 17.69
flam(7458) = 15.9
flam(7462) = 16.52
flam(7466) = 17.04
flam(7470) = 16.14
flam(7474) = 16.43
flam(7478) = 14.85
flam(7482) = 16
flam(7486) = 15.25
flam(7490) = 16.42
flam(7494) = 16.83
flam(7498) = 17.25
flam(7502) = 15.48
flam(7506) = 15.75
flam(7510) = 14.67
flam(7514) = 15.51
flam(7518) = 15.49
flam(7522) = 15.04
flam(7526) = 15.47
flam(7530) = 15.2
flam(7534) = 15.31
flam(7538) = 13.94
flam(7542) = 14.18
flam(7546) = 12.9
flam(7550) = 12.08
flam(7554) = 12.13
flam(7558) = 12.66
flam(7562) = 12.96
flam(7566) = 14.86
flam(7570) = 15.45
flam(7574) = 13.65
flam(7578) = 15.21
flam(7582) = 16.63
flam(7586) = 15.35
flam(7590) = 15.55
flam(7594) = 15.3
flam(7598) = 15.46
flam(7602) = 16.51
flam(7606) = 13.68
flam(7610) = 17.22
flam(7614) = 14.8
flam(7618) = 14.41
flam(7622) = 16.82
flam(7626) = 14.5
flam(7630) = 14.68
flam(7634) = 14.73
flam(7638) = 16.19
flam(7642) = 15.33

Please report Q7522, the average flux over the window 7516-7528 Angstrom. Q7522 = 15.3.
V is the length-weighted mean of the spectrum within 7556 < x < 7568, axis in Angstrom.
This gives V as 13.5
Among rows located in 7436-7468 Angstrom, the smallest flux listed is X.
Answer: 15.55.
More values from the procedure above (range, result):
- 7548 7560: 12.08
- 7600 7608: 13.68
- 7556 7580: 12.66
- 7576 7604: 15.21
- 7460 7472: 16.14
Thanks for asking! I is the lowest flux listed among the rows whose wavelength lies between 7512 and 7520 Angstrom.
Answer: 15.49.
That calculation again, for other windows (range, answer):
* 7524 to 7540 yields 13.94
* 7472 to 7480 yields 14.85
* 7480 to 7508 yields 15.25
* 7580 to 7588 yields 15.35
